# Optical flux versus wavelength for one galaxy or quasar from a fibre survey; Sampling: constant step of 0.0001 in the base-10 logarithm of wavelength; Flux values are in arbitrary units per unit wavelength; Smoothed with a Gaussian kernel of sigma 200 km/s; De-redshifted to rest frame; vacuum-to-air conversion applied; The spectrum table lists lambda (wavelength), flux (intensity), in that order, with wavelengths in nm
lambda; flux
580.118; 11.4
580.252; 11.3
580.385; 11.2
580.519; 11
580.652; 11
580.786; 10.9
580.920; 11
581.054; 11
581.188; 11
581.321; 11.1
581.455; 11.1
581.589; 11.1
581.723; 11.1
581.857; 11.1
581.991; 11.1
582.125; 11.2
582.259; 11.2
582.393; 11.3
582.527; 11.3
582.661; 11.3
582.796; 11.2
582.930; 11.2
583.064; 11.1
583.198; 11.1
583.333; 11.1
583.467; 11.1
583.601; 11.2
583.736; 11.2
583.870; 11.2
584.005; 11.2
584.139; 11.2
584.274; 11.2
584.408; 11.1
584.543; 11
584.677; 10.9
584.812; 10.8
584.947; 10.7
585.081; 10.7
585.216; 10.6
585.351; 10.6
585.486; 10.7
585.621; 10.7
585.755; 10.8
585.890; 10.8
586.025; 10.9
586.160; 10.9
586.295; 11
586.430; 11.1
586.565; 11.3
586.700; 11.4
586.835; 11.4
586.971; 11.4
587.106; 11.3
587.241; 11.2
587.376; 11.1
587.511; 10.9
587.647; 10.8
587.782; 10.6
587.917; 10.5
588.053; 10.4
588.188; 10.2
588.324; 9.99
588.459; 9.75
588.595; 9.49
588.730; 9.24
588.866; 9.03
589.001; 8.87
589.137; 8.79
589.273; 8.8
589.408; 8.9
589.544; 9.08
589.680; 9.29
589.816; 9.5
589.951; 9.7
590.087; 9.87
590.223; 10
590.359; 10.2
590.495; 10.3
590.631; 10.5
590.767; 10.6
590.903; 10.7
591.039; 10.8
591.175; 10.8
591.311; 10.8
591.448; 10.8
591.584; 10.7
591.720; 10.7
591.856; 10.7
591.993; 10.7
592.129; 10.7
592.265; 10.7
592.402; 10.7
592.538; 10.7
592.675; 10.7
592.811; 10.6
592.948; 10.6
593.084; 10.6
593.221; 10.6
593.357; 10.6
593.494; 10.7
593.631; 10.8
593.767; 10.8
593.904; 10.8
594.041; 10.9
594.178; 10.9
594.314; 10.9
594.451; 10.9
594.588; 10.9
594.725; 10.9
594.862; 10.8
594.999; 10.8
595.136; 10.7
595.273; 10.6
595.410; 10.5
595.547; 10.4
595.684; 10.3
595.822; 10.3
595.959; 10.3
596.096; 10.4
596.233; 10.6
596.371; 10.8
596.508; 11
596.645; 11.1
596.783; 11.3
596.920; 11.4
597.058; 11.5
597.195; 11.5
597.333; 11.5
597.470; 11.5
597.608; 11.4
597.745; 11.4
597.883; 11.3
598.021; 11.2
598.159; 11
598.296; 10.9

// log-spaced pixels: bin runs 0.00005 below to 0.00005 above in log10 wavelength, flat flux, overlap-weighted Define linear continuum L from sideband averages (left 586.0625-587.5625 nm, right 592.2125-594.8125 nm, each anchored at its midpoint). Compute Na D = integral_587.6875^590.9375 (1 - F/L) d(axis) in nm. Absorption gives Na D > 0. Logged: 0.37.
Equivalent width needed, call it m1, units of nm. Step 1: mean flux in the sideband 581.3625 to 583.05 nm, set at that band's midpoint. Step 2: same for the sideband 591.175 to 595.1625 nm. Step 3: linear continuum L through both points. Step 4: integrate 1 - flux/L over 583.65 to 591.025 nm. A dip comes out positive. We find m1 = 0.35 nm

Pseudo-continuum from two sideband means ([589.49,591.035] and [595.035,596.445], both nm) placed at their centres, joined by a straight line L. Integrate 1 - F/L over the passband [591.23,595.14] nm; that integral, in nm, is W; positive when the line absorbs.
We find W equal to -0.181 nm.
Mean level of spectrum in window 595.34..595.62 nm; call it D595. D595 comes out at 10.5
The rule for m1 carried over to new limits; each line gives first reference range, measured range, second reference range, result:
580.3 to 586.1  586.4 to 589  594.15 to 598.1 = 0.11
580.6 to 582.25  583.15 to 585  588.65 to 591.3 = -0.07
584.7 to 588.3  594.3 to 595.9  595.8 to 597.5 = 0.05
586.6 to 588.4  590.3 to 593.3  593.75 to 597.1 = 0.05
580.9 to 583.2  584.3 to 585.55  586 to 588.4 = 0.02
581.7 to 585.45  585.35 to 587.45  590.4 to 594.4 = -0.02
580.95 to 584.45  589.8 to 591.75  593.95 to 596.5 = 0.08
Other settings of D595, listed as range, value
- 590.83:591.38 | 10.8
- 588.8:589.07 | 8.96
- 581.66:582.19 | 11.1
